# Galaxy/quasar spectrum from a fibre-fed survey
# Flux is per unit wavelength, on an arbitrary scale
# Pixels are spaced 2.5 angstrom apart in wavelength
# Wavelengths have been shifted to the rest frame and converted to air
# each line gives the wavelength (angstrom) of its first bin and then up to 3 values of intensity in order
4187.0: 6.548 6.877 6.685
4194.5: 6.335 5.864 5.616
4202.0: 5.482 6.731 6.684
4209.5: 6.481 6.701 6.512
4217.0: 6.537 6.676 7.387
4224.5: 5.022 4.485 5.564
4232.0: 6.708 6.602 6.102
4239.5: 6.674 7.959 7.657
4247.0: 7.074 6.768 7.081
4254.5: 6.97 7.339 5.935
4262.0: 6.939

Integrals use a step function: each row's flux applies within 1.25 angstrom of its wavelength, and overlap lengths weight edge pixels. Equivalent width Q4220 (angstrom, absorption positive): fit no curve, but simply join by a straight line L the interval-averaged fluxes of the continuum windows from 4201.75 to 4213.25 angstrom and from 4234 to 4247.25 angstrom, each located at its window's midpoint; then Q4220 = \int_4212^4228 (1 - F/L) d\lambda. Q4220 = 1.2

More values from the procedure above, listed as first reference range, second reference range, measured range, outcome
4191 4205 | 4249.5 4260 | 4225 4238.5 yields 1.5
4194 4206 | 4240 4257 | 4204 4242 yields 1.1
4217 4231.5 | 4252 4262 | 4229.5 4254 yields -1.8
